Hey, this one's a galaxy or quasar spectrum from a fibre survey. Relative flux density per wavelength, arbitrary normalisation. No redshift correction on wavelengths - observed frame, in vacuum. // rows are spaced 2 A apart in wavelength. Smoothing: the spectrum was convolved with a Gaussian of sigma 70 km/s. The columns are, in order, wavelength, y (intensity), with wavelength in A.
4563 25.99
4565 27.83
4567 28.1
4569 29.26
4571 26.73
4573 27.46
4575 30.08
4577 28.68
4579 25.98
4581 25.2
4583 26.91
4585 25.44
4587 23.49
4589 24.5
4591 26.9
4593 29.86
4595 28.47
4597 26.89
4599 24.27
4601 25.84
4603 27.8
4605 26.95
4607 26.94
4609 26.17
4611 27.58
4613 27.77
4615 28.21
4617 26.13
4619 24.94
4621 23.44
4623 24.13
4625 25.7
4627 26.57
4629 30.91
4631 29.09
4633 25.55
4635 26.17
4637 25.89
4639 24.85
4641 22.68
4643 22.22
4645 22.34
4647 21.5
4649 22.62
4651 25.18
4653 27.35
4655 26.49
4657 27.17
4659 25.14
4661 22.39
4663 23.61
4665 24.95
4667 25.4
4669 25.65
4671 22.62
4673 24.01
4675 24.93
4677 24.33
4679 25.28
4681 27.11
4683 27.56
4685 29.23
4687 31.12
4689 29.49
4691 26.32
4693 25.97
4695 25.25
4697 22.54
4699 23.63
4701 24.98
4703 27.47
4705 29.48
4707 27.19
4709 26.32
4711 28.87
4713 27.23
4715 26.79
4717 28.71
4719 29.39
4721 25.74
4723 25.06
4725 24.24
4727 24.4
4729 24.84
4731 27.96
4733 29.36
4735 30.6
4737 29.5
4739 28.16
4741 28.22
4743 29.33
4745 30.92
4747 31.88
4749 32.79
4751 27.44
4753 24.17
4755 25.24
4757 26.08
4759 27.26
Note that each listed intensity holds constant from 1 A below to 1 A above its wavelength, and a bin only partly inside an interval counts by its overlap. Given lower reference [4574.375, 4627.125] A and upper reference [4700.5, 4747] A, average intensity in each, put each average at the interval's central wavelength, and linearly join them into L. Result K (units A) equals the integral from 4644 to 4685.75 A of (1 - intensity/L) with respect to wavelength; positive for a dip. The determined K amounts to 3.3 A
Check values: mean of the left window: 26.4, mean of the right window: 27.7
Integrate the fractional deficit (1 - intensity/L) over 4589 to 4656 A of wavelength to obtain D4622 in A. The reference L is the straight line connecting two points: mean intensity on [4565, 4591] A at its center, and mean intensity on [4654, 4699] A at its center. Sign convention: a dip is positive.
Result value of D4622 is 1.0 A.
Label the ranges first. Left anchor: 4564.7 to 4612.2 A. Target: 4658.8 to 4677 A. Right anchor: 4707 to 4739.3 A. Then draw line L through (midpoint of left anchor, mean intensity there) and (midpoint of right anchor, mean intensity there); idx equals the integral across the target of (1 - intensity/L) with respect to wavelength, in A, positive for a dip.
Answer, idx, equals 1.9 A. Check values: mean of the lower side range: 27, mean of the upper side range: 27.3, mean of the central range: 24.3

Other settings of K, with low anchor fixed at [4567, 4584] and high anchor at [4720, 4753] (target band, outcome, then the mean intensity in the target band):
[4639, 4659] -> 2.5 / 24.3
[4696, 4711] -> 1.0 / 26.1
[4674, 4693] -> 0.5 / 27.2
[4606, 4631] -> 0.9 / 26.6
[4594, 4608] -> 0.5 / 26.7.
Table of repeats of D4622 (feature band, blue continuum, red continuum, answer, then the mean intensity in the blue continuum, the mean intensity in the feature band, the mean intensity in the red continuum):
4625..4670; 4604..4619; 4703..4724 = 3.3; 27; 25.2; 27.5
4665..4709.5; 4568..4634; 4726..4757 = 2.5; 26.8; 26.1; 28.2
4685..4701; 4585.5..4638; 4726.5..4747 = 0.8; 26.5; 26.4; 28.6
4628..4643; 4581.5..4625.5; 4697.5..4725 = 0.2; 26.3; 26.2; 26.8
